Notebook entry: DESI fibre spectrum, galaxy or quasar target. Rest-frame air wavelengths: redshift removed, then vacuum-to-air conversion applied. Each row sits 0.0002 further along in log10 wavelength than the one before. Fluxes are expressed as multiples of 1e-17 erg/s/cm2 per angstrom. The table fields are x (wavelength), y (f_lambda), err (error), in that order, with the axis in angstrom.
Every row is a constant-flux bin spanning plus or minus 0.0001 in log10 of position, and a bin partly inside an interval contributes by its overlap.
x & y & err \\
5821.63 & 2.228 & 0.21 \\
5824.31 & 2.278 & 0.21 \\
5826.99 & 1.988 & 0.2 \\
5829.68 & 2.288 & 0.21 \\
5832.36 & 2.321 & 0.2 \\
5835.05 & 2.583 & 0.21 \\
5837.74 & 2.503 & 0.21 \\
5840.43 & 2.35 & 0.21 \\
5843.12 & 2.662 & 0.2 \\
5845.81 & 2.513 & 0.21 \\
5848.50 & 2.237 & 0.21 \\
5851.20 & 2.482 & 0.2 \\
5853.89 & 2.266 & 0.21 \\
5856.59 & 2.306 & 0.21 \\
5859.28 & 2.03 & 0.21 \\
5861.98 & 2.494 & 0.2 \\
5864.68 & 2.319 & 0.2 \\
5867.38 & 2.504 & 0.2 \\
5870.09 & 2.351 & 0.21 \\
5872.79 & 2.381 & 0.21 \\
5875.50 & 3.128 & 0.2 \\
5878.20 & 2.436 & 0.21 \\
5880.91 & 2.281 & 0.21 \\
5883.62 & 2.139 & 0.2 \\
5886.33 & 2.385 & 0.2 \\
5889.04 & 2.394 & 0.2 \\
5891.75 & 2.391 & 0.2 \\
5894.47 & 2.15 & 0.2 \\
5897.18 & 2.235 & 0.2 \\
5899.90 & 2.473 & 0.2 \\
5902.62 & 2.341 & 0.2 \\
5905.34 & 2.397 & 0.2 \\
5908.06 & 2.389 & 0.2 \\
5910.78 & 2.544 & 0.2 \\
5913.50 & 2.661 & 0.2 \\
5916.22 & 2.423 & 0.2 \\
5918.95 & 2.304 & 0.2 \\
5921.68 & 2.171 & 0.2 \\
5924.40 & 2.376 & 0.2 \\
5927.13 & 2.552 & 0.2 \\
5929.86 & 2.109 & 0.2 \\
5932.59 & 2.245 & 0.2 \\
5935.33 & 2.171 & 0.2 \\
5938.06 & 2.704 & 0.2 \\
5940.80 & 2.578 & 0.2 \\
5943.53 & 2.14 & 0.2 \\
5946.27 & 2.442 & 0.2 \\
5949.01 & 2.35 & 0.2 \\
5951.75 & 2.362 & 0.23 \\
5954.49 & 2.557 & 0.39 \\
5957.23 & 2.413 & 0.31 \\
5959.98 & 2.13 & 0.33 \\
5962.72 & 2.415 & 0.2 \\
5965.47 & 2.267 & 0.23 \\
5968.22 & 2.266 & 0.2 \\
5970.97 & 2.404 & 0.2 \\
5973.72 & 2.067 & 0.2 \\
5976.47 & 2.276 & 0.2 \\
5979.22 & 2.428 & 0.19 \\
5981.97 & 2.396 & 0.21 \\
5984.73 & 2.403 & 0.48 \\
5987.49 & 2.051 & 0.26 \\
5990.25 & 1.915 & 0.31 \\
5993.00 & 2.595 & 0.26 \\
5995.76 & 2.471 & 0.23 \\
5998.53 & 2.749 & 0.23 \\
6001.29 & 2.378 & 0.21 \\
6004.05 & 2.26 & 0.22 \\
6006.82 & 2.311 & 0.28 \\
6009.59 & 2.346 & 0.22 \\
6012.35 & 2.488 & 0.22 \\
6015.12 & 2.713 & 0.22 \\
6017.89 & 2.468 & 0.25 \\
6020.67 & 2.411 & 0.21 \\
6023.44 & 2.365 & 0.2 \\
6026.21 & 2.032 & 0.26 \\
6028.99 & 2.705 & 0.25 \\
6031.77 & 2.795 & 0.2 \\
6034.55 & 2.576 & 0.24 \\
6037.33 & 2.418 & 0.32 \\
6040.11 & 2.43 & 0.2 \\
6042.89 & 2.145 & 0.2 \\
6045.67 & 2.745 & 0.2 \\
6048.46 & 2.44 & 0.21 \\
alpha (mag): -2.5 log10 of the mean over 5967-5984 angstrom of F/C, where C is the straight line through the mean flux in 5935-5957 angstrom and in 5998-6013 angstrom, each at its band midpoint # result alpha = 0.05 mag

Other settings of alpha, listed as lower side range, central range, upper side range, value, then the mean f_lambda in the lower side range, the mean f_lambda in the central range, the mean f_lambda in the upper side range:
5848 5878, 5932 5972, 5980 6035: 0.024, 2.42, 2.36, 2.42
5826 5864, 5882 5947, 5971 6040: 0.008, 2.36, 2.36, 2.4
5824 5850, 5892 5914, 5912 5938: -0.013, 2.38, 2.39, 2.35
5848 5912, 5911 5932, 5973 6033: 0.004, 2.38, 2.38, 2.39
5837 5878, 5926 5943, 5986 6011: 0.003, 2.43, 2.38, 2.34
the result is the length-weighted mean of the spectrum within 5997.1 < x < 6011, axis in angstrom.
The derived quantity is 2.41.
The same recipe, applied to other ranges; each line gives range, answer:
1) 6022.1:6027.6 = 2.2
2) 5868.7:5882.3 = 2.51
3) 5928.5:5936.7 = 2.17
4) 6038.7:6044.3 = 2.29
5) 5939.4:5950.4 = 2.38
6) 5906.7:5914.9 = 2.53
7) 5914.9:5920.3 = 2.36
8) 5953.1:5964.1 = 2.38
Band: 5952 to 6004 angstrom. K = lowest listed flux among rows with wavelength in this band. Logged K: 1.915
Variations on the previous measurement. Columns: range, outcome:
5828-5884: 2.03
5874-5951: 2.109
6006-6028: 2.032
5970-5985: 2.067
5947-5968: 2.13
